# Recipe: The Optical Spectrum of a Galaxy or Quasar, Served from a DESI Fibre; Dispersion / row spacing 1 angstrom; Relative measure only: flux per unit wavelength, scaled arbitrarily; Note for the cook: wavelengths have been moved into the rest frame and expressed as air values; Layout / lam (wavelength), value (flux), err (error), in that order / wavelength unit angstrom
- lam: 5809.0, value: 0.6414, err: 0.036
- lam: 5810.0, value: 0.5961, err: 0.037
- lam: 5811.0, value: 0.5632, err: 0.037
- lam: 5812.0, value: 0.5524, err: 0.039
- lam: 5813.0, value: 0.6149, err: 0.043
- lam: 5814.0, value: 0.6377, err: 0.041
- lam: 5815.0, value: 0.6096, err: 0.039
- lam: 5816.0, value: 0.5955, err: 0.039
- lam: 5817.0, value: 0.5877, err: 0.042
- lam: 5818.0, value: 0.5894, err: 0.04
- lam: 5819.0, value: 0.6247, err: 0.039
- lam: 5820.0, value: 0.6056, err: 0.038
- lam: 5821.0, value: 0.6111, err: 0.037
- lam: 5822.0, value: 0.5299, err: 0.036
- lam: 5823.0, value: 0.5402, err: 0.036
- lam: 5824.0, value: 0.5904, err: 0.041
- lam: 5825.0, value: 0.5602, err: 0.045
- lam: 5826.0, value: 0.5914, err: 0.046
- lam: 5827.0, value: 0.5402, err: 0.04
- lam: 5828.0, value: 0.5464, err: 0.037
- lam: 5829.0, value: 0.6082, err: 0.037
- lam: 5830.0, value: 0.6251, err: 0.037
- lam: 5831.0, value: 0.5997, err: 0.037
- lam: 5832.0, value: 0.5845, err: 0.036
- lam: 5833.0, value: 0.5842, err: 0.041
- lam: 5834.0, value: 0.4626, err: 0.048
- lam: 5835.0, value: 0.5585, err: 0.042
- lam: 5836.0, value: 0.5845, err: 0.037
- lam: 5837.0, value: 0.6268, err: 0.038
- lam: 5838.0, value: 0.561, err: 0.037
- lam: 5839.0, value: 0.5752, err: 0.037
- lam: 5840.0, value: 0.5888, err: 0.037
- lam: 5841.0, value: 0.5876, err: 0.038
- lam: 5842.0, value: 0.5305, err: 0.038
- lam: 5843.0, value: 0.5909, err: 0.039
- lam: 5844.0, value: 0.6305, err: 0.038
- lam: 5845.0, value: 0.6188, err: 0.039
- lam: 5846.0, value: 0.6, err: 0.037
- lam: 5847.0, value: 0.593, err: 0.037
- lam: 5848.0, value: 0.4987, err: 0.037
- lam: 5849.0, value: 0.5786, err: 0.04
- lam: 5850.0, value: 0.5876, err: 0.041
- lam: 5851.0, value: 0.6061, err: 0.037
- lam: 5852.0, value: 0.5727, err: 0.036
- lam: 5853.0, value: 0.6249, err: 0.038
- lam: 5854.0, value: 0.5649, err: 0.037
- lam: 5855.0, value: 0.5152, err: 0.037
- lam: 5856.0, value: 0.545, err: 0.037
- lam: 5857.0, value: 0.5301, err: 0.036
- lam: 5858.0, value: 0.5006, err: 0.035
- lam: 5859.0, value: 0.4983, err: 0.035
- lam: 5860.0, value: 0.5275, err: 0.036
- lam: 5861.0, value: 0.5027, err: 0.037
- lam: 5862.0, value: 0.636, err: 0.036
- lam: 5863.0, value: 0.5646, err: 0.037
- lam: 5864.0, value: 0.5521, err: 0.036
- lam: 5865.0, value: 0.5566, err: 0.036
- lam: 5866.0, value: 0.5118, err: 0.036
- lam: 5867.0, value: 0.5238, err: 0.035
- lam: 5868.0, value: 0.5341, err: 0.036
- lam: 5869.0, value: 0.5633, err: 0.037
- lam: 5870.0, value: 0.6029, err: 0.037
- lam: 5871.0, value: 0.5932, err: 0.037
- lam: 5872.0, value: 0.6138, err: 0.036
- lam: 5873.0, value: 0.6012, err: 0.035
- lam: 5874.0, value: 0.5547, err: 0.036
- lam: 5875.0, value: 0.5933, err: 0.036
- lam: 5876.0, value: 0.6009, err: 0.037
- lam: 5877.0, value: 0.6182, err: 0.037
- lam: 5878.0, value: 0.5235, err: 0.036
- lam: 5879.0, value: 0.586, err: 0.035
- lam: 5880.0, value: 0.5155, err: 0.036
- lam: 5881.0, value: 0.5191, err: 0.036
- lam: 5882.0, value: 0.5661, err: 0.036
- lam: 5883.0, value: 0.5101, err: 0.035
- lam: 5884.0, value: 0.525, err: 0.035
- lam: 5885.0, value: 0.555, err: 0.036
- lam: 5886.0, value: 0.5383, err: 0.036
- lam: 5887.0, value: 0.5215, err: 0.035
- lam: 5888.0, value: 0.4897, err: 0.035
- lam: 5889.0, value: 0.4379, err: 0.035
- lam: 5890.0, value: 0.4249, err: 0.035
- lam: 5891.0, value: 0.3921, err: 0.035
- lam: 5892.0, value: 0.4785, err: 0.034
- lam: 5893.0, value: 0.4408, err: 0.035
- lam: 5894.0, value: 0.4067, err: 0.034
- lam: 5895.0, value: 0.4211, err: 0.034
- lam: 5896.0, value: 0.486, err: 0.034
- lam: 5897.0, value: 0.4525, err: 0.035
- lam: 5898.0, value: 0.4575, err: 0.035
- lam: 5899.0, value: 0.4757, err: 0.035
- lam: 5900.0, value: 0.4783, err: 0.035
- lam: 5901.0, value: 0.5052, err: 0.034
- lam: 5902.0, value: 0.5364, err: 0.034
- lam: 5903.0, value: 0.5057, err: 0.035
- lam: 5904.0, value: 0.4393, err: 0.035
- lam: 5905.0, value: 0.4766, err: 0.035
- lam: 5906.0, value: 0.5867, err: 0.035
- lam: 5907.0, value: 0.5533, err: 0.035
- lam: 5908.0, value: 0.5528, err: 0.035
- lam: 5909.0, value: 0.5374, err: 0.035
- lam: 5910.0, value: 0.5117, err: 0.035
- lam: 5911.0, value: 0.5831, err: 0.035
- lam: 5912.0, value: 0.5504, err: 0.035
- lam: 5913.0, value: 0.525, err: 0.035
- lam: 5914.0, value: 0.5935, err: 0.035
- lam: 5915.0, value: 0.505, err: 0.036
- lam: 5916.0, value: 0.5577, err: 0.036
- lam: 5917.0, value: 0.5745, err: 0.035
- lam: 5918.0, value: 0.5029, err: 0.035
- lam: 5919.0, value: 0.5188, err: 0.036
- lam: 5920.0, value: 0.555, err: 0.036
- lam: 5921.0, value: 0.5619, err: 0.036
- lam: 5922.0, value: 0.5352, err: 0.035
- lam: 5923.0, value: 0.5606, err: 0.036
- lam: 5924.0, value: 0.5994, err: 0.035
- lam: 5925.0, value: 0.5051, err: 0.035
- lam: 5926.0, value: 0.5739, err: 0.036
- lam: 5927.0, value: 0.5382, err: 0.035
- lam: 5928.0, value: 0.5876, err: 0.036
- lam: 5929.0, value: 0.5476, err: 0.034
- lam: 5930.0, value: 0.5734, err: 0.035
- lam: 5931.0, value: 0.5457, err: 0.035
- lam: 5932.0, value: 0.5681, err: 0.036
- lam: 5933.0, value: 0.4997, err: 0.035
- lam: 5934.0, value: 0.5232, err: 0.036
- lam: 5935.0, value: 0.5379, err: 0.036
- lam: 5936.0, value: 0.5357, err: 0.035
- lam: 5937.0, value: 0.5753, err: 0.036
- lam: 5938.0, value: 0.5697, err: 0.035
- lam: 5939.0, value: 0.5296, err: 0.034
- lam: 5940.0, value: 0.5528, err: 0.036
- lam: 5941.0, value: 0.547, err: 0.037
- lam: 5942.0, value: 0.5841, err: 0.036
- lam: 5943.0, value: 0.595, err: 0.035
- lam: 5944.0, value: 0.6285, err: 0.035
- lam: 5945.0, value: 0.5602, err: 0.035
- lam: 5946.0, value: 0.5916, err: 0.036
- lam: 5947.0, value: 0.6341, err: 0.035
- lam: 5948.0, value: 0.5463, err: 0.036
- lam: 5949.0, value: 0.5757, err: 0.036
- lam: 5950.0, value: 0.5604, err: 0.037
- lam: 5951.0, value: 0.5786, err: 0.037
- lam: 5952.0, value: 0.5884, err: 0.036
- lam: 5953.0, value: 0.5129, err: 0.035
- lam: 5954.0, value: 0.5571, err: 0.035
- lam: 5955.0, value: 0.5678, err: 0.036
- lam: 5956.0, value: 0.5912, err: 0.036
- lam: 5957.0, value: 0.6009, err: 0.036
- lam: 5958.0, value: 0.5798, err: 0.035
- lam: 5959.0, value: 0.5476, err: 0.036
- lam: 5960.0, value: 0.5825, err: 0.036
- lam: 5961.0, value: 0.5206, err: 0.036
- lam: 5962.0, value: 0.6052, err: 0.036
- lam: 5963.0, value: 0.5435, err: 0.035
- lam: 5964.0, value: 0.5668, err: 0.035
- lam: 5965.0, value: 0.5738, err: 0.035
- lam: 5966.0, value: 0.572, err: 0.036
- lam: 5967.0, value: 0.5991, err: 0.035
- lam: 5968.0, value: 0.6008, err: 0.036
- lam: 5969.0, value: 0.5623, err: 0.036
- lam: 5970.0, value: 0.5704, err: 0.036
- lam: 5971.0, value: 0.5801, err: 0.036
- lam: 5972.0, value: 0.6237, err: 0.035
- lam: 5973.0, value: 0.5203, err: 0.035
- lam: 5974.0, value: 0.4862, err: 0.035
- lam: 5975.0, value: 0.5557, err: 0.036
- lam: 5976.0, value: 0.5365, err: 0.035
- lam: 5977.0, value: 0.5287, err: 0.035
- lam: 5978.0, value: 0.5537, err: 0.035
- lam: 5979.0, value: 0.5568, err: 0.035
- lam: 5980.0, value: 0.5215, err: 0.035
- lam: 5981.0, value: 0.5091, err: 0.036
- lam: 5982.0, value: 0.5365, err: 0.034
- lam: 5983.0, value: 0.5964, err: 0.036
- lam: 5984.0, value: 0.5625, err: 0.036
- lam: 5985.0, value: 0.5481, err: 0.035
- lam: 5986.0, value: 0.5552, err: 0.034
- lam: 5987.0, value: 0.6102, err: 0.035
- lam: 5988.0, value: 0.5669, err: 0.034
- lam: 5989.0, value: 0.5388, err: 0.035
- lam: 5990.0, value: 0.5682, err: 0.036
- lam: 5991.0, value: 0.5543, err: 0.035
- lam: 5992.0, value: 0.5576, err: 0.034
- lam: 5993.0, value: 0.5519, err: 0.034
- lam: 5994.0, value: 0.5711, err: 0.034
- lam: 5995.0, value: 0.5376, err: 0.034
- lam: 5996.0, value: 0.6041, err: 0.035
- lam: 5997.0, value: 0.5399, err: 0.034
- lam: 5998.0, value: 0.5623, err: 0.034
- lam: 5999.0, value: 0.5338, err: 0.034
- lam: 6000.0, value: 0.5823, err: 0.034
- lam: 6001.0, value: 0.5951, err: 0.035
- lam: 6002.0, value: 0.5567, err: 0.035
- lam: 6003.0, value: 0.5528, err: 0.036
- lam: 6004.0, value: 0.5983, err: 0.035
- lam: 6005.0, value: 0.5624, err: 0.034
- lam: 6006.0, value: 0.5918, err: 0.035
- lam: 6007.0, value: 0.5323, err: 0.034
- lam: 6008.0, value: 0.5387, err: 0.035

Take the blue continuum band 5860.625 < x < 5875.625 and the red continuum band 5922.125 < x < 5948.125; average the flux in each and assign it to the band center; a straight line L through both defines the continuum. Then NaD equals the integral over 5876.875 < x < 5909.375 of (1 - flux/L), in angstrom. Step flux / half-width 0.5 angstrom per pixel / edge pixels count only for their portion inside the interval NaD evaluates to 3.8 angstrom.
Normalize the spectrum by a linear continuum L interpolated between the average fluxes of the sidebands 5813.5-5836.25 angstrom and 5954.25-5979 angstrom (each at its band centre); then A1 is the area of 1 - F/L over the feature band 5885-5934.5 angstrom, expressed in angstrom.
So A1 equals 4.8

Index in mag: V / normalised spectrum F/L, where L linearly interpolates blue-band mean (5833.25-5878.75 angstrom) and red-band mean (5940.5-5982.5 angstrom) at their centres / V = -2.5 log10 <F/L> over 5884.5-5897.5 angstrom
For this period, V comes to 0.21 mag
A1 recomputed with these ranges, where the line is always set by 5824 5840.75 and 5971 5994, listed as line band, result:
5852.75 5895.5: 2.83 angstrom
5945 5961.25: -0.41 angstrom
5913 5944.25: 0.43 angstrom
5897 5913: 1.40 angstrom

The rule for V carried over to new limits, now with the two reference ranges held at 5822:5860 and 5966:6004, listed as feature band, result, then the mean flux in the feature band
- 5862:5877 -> -0.011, 0.573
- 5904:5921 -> 0.048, 0.54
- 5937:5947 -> -0.026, 0.576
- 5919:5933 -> 0.018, 0.554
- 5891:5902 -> 0.223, 0.461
